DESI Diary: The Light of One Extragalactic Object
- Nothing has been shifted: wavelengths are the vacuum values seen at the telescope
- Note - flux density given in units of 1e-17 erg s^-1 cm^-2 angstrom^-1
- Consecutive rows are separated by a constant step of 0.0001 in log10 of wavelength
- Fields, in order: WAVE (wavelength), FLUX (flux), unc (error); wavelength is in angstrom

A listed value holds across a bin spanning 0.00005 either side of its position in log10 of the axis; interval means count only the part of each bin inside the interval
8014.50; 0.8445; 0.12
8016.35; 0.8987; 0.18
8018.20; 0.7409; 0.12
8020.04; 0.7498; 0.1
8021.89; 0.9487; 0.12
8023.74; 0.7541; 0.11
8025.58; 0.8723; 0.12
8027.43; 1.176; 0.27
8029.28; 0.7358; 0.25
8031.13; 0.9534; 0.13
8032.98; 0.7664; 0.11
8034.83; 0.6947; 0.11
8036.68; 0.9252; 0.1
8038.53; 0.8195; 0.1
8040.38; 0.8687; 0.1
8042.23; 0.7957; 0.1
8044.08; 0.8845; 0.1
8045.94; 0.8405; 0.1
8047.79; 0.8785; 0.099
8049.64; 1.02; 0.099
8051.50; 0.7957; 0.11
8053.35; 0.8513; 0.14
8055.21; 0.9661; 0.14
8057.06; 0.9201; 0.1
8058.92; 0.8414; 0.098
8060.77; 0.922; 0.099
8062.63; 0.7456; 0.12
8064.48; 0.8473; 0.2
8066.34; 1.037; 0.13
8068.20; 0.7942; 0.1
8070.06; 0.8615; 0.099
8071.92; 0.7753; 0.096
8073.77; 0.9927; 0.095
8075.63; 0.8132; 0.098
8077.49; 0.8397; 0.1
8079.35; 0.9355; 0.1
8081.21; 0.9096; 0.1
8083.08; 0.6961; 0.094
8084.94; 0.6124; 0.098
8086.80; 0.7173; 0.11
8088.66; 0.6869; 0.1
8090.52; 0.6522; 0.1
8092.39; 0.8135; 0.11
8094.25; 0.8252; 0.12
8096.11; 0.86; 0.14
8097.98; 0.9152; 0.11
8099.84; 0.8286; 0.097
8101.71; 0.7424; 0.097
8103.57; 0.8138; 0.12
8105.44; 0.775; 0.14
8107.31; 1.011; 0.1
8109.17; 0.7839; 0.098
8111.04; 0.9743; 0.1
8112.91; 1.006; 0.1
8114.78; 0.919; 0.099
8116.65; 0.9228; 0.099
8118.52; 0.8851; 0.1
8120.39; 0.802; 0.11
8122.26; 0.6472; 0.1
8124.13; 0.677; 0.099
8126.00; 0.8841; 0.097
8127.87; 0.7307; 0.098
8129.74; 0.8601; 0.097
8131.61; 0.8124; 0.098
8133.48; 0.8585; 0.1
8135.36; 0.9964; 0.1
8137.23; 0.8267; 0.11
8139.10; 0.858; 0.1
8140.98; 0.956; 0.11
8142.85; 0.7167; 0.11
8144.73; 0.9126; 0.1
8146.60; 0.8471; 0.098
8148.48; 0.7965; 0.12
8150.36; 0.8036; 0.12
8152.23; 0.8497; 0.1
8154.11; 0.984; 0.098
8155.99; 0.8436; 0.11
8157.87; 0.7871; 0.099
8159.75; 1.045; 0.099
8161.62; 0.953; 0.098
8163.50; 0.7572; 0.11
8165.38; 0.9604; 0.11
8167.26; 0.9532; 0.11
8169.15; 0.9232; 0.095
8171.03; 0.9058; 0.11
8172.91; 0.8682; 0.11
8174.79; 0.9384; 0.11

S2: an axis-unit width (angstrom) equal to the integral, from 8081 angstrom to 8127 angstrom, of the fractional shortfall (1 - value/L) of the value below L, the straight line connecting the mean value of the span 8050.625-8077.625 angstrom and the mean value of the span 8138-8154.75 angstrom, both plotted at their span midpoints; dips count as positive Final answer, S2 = 2.6 angstrom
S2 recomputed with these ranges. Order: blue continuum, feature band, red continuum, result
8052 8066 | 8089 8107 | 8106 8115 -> 2.2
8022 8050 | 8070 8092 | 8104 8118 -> 2.5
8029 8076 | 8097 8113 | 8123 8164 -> -0.2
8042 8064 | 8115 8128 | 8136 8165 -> 1.0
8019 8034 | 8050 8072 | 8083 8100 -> -1.6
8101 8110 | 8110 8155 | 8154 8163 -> 0.7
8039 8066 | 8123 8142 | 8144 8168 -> 0.8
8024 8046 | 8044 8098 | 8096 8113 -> 1.4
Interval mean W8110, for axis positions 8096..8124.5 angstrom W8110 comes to 0.85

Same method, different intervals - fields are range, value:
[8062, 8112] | 0.825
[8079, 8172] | 0.844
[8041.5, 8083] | 0.872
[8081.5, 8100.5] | 0.765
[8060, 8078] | 0.863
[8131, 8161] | 0.87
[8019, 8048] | 0.853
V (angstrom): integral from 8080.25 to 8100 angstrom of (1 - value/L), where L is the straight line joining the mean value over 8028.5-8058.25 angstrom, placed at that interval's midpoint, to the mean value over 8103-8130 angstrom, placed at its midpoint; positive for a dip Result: 1.8 angstrom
